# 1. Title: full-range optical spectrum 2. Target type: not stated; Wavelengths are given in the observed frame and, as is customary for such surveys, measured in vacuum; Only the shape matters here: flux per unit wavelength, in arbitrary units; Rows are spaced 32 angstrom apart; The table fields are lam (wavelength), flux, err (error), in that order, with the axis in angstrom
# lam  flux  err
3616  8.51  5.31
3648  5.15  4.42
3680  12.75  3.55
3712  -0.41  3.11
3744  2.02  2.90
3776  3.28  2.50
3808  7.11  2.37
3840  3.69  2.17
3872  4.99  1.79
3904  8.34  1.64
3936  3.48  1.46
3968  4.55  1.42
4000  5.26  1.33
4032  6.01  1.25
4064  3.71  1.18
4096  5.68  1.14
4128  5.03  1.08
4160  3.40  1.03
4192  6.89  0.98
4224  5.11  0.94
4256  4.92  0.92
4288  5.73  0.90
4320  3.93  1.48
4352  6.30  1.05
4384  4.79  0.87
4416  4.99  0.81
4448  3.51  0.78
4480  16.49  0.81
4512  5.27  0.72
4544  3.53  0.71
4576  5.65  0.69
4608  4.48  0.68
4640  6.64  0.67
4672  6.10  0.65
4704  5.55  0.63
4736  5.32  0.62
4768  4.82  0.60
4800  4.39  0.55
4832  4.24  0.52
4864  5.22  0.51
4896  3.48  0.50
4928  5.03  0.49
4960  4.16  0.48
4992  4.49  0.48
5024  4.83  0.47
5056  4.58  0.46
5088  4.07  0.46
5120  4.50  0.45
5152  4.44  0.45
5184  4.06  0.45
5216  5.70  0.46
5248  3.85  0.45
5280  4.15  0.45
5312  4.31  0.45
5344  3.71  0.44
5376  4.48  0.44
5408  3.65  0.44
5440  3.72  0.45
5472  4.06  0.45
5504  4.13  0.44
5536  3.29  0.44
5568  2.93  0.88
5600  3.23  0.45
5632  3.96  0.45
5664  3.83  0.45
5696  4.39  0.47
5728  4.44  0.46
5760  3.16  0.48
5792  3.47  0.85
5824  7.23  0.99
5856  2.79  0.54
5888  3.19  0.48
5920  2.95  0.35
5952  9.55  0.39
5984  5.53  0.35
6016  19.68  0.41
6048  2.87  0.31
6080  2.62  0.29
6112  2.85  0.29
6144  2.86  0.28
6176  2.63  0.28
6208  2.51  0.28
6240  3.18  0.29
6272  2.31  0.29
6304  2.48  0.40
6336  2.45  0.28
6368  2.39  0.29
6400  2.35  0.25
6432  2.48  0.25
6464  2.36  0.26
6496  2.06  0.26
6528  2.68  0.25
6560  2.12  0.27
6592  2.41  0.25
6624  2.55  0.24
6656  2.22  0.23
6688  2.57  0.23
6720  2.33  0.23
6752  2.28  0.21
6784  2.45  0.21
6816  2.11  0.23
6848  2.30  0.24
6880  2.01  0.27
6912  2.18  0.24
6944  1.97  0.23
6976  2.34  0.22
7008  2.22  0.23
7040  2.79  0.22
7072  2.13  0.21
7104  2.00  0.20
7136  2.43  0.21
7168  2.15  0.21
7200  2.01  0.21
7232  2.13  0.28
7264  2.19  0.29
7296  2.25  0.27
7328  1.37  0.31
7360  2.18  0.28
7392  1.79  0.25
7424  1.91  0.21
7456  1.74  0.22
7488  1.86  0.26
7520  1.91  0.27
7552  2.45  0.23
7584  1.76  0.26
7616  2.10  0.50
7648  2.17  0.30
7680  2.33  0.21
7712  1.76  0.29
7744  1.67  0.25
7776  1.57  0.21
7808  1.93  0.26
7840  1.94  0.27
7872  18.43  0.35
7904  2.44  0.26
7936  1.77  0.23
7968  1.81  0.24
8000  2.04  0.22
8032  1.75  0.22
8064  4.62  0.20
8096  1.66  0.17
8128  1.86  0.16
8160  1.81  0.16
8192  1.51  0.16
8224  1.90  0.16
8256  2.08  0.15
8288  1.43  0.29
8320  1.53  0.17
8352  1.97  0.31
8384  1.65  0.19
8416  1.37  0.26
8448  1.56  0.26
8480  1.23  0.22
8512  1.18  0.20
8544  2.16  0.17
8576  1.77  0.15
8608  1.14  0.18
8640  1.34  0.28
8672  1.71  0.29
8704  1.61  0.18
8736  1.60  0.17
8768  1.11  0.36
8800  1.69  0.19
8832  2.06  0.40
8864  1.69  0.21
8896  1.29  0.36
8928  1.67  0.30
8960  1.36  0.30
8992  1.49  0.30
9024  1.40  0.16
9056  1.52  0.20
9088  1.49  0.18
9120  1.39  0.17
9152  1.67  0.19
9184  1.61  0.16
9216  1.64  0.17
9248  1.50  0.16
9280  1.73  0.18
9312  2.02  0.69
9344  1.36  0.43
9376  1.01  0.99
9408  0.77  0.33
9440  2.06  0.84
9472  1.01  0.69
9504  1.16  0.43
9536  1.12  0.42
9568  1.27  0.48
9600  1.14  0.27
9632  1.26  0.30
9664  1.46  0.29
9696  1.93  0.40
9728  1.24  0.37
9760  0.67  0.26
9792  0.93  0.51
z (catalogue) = 0.20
